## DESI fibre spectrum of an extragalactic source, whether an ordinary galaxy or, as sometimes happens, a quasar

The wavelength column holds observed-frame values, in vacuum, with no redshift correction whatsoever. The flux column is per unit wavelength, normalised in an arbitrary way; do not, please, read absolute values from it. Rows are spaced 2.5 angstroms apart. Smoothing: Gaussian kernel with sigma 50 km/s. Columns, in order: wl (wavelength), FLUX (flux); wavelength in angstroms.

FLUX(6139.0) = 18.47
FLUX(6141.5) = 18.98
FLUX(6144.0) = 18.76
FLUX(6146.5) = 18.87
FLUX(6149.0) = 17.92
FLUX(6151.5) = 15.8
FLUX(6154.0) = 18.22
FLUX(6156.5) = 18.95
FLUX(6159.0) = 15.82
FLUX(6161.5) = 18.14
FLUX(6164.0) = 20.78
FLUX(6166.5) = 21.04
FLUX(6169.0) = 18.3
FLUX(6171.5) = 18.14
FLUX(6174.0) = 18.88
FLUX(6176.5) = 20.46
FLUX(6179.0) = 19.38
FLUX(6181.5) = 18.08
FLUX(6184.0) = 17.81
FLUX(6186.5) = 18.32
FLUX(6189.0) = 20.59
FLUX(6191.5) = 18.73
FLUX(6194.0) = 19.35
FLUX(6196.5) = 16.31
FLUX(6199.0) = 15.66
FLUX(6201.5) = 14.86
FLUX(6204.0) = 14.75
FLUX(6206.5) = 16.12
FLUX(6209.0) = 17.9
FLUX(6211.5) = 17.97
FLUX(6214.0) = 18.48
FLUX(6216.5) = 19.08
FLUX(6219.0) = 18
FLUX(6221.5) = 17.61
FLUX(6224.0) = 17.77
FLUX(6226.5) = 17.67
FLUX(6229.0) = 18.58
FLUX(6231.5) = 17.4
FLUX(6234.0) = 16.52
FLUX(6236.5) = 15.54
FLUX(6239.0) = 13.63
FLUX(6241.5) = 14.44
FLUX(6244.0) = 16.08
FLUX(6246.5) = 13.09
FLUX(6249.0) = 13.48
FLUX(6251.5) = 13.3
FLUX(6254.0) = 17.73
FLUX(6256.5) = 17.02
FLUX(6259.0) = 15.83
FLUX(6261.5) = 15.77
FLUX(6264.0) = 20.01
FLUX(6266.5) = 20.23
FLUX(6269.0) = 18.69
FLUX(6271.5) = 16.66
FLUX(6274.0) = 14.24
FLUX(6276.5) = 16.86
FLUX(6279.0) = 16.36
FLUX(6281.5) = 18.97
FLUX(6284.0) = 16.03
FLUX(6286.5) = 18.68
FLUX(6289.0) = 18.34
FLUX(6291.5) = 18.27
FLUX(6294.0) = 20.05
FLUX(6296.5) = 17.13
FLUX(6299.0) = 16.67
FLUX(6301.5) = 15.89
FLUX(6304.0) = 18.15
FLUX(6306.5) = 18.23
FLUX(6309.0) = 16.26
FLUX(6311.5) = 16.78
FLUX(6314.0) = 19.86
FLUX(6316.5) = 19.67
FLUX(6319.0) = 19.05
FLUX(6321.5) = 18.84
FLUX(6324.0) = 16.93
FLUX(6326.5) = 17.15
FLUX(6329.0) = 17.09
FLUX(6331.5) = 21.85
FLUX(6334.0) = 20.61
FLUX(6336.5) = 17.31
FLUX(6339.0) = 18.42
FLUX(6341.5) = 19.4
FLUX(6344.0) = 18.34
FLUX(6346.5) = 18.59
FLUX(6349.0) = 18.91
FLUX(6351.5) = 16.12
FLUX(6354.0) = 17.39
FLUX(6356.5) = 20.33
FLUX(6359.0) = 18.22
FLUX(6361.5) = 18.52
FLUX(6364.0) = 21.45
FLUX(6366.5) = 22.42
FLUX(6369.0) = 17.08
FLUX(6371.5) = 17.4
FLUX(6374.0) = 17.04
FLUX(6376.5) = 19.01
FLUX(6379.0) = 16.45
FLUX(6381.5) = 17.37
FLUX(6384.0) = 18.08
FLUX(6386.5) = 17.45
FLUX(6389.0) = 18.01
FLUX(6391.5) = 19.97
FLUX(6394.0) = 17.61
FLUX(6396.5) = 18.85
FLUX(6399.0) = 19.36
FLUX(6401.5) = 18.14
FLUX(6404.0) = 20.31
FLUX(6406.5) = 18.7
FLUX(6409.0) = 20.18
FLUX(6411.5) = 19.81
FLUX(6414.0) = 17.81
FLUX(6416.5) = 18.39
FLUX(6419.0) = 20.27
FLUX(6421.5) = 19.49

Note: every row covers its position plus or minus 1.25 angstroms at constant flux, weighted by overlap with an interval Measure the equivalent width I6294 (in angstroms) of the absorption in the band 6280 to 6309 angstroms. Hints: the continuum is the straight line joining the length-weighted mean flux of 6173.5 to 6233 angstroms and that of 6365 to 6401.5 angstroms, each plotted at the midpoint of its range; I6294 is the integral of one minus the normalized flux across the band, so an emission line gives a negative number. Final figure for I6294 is 0.53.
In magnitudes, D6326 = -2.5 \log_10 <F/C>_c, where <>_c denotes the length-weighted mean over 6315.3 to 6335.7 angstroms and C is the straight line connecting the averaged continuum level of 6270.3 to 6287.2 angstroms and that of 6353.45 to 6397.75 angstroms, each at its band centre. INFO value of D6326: -0.07 mag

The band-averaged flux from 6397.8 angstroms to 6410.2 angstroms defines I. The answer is 19.3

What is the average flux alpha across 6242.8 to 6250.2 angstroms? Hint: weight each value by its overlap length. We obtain 14.2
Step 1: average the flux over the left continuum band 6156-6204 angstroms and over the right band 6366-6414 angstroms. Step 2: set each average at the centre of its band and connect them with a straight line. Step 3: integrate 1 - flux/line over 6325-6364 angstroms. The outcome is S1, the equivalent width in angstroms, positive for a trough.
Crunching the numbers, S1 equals -0.4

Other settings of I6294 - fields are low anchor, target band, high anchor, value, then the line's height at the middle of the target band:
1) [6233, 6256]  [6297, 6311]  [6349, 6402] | -0.4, 16.5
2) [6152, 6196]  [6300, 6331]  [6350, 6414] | 1.2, 18.7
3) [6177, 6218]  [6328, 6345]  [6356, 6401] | -0.6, 18.4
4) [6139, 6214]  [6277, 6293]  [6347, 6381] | 0.5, 18.3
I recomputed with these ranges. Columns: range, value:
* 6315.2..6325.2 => 18.6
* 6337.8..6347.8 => 18.7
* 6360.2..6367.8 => 20.8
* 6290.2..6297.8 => 18.5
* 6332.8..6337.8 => 18.9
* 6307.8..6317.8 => 18.2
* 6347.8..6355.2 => 17.5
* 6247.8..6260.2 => 15.5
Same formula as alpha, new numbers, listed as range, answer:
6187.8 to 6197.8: 18.7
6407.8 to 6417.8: 19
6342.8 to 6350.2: 18.6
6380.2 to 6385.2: 17.7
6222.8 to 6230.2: 18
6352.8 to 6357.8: 18.9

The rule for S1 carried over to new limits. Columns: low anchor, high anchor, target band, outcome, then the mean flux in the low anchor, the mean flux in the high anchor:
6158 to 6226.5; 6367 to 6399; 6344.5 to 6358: -0.2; 18.1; 18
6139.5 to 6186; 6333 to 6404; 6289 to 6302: 0.5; 18.6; 18.5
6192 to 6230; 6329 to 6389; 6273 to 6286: 0.9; 17.4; 18.6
